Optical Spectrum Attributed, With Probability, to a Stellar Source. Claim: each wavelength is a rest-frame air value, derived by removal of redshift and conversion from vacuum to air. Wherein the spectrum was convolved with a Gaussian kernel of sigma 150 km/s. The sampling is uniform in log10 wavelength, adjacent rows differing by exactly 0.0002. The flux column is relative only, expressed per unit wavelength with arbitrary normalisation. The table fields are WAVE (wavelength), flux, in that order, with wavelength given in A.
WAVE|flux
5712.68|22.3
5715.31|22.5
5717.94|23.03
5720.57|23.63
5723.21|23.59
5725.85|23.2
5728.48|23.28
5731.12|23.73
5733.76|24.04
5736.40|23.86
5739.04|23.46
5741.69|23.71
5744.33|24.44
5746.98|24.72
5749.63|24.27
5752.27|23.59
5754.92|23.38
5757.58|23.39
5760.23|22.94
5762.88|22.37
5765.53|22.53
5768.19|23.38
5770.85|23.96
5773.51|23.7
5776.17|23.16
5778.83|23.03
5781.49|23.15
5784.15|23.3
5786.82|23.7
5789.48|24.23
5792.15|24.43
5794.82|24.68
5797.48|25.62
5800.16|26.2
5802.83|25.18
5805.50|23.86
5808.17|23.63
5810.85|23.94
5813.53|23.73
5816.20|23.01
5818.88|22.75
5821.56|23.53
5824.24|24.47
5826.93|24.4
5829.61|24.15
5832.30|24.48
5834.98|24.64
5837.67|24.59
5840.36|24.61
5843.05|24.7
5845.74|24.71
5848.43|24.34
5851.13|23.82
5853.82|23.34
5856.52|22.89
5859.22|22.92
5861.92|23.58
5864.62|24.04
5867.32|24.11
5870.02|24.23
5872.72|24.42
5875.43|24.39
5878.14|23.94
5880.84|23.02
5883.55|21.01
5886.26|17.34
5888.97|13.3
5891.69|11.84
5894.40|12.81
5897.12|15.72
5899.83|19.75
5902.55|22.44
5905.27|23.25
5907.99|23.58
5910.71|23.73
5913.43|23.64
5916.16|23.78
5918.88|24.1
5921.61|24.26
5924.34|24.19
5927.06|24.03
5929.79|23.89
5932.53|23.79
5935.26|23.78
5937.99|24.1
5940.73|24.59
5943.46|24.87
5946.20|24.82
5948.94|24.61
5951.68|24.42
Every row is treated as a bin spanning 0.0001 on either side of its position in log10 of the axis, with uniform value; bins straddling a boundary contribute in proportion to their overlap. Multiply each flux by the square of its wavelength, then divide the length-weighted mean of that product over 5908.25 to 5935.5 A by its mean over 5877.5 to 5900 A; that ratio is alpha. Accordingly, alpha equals 1.40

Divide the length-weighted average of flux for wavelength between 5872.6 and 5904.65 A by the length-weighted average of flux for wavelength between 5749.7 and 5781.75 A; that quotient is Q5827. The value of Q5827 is 0.8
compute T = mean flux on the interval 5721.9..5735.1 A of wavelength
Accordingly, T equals 23.6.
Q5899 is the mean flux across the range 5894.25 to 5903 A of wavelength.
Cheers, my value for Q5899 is 17.9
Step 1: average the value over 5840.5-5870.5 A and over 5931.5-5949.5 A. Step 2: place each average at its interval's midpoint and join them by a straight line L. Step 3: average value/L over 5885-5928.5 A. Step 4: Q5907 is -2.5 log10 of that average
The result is 0.180 mag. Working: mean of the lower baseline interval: 23.9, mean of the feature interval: 20.5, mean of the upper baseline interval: 24.4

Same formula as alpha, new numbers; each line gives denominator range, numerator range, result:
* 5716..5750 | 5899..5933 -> 1.05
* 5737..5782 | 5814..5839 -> 1.05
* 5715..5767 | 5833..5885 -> 1.06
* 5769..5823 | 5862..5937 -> 0.95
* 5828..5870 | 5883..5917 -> 0.82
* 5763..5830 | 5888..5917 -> 0.84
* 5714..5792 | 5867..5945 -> 0.99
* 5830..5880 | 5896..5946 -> 0.99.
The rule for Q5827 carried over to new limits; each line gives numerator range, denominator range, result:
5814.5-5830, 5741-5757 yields 0.99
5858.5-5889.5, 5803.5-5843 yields 0.93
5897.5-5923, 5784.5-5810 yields 0.93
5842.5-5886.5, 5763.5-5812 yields 0.98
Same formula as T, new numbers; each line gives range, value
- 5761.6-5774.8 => 23.2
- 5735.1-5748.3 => 24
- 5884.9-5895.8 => 13.8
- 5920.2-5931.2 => 24.1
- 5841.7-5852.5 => 24.4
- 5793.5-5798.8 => 25.2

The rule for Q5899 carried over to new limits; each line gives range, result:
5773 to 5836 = 24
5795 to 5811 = 24.8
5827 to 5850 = 24.5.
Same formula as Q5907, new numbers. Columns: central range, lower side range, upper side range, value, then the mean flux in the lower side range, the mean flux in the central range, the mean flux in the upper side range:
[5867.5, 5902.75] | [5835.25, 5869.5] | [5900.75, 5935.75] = 0.212 mag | 24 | 19.6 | 23.7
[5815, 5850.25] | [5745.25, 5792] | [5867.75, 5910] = -0.116 mag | 23.5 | 24.2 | 20.2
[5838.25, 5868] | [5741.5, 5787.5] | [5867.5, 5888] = -0.055 mag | 23.5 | 23.9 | 22.5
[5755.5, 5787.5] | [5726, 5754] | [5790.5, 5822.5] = 0.039 mag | 23.9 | 23.2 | 24.2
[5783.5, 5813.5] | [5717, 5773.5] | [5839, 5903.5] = -0.080 mag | 23.6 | 24.4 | 21.5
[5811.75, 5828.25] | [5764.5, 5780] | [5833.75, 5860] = 0.006 mag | 23.3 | 23.7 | 24.1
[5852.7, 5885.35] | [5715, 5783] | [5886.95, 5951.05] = -0.048 mag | 23.5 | 23.4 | 21.9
